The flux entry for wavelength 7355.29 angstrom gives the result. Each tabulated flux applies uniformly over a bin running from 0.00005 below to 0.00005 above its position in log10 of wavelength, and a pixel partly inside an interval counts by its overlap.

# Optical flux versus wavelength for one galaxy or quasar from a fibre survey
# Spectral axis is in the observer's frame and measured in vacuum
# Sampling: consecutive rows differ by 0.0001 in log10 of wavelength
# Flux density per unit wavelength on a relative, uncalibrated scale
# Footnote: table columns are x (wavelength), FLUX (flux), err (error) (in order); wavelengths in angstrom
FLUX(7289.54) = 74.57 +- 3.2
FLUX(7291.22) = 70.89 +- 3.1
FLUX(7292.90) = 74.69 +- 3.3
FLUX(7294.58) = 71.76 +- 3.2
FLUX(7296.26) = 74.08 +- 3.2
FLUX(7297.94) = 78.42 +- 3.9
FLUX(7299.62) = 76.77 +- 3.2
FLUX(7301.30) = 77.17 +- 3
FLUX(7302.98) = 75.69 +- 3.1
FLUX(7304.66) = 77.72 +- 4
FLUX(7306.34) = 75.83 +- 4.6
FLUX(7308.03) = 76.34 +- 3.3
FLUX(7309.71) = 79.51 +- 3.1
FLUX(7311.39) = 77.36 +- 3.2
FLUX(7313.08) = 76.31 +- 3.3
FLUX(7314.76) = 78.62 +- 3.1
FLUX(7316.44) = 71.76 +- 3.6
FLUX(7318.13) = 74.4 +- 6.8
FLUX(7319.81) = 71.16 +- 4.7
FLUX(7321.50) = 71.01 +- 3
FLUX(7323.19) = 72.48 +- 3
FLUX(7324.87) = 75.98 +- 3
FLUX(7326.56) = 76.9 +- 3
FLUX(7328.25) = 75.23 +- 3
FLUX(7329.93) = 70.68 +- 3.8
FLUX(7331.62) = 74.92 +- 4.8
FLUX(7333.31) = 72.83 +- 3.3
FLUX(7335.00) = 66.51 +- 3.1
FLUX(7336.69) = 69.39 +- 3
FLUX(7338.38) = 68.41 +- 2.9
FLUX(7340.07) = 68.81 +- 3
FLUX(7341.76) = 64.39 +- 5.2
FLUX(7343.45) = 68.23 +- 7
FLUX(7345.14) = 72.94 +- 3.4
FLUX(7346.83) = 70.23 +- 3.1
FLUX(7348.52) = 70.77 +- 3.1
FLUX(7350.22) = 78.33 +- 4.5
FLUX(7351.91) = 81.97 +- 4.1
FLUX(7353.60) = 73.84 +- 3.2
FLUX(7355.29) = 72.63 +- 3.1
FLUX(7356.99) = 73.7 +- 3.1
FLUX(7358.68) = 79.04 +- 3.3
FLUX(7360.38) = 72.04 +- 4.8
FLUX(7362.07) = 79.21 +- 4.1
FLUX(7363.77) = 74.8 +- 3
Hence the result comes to 72.63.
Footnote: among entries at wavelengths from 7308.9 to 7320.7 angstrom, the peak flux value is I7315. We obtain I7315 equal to 79.51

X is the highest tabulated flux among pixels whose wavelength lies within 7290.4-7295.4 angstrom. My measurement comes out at 74.69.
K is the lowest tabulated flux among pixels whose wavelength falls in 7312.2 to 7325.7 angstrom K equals 71.01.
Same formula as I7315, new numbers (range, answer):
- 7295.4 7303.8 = 78.42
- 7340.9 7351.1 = 78.33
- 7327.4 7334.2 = 75.23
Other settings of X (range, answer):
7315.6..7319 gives 74.4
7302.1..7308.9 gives 77.72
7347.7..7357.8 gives 81.97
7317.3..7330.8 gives 76.9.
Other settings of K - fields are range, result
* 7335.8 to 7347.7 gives 64.39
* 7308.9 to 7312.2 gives 77.36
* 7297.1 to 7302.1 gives 76.77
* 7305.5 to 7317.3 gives 71.76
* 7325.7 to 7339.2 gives 66.51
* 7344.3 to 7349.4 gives 70.23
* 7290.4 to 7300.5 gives 70.89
